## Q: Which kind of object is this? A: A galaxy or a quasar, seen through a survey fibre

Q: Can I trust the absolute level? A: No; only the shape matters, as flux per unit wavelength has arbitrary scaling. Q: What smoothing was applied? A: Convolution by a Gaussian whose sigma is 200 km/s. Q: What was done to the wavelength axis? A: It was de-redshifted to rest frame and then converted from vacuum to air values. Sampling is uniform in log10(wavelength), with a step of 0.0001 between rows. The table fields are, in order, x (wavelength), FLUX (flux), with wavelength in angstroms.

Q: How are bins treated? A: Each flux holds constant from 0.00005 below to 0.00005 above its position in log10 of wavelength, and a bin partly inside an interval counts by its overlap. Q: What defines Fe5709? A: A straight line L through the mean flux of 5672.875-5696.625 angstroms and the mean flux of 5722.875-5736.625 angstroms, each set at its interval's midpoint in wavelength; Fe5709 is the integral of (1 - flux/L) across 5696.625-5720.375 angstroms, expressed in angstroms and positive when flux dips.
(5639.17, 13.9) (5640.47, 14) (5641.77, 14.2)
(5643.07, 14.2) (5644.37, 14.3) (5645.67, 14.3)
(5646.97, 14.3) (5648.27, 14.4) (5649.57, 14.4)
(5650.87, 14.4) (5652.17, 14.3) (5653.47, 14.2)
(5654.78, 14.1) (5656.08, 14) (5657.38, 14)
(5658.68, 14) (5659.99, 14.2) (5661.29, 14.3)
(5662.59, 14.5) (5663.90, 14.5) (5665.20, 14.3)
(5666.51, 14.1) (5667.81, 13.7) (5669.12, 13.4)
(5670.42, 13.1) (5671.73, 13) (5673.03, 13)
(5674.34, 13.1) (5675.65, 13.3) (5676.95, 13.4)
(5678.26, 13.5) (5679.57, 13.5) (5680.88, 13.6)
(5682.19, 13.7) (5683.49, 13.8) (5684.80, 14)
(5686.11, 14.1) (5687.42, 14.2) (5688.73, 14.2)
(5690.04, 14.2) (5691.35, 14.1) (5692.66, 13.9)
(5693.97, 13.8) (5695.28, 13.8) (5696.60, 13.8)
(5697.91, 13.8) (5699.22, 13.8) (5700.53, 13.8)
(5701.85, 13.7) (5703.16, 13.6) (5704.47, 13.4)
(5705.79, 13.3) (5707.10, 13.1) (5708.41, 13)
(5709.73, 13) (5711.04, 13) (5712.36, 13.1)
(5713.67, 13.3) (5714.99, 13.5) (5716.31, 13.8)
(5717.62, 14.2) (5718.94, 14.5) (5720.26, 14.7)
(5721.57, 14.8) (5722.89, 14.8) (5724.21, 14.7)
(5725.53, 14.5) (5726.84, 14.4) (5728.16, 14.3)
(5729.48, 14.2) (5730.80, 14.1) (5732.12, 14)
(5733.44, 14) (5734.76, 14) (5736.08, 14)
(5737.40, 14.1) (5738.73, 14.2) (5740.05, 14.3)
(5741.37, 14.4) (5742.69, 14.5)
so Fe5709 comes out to 0.8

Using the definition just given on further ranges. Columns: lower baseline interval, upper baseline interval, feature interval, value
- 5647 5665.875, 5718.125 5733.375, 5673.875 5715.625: 2.2 angstroms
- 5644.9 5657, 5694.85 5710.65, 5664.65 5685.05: 0.6 angstroms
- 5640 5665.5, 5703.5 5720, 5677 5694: -0.1 angstroms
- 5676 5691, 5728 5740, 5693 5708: 0.3 angstroms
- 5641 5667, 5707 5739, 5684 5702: 0.2 angstroms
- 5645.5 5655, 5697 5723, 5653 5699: 0.7 angstroms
